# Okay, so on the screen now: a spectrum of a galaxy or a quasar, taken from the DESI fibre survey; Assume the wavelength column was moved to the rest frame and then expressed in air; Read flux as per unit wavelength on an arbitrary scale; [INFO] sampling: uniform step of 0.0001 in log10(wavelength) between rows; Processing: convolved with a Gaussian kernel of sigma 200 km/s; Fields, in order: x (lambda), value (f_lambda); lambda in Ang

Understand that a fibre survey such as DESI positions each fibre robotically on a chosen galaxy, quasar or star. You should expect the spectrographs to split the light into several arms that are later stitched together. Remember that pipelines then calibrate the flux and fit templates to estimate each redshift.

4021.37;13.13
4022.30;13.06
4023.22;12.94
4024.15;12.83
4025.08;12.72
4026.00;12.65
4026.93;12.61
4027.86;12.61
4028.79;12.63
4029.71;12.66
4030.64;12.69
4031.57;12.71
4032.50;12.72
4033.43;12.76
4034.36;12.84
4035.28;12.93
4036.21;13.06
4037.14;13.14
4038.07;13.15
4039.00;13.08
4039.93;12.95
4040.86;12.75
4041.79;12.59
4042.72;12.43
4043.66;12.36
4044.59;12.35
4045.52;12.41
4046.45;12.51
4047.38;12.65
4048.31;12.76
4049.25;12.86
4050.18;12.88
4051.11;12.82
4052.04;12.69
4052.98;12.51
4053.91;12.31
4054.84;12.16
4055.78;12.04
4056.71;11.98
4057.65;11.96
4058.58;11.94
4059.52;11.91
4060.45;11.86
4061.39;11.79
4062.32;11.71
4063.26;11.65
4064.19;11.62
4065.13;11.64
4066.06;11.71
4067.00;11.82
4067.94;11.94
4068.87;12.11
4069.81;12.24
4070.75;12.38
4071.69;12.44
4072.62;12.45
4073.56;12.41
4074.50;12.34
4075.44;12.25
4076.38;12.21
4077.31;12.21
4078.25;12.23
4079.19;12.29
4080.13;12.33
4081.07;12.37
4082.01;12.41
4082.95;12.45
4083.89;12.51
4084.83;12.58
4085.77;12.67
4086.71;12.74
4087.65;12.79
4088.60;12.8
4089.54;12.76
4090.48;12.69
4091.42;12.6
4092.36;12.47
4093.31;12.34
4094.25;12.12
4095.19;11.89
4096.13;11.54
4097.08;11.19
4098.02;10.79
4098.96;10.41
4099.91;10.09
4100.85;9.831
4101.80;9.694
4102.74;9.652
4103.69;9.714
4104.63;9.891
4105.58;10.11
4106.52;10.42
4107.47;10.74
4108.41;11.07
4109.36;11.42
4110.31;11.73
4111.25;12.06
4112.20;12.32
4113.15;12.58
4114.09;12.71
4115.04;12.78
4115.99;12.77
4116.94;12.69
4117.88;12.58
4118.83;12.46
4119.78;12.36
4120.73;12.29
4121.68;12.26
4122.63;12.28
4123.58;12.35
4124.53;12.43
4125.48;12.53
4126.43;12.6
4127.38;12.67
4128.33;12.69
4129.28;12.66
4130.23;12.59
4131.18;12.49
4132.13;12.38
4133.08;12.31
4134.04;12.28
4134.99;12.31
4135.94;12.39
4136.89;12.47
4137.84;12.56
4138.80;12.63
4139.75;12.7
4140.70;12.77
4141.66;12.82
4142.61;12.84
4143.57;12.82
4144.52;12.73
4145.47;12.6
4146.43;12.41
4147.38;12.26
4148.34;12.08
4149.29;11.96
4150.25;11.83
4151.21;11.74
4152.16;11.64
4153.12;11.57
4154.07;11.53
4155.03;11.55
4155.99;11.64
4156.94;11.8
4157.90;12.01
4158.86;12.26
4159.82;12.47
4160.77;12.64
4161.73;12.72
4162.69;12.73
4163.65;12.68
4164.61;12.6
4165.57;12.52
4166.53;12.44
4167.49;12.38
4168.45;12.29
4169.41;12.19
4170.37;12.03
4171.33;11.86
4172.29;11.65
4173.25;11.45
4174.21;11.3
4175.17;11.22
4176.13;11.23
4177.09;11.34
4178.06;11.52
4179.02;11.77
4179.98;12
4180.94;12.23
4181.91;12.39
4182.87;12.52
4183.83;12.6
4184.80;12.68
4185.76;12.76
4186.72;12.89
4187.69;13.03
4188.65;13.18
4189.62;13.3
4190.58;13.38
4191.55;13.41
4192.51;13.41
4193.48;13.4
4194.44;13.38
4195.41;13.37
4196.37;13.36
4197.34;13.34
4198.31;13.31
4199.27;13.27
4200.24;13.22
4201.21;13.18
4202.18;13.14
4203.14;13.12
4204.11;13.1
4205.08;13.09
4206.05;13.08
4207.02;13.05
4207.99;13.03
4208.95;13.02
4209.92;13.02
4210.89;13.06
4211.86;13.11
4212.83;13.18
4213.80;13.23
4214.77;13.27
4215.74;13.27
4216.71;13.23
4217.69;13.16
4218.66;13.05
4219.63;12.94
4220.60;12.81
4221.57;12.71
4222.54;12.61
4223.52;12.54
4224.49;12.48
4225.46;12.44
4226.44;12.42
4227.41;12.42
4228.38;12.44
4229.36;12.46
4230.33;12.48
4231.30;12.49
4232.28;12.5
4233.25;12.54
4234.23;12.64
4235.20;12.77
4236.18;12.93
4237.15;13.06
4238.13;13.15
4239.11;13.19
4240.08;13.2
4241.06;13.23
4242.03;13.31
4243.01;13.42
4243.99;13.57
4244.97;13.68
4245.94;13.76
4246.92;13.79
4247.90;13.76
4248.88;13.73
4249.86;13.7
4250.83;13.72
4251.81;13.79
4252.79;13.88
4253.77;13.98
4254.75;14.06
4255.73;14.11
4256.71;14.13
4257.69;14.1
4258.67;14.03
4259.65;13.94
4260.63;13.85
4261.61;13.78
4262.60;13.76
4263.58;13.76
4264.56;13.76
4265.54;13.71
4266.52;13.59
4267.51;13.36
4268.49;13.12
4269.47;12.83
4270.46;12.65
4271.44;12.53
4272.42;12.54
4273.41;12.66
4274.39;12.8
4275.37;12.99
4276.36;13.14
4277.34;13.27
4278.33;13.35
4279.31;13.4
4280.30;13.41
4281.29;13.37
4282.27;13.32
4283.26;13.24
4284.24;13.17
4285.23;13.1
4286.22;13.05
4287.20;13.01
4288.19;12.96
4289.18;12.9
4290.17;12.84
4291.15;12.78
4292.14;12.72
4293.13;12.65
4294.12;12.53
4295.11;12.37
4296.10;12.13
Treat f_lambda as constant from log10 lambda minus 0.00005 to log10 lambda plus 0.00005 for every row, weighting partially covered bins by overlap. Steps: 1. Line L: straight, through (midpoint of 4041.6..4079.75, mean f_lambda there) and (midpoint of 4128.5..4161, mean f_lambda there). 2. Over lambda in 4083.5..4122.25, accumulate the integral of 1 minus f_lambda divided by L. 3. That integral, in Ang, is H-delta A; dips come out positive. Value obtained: 1.66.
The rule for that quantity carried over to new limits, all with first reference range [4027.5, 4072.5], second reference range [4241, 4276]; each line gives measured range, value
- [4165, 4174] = 0.7 Ang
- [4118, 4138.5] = 0.6 Ang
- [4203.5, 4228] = 0.7 Ang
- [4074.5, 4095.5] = 0.3 Ang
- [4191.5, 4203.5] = -0.1 Ang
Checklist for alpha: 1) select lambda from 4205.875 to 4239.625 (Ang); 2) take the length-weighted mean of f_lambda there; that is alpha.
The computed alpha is 12.9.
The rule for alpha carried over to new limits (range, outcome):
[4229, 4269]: 13.5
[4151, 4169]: 12.2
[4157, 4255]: 12.8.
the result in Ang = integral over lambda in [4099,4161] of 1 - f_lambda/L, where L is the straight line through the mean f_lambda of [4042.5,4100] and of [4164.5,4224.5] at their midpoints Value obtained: 2.3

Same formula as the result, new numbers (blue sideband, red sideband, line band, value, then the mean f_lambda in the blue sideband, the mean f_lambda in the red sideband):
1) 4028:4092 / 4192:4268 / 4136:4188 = 2.9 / 12.4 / 13.3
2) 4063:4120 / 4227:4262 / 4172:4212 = 0.4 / 11.9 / 13.4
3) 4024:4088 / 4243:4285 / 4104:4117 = 1.1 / 12.4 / 13.5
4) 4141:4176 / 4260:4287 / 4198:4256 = -1.5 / 12.1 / 13.2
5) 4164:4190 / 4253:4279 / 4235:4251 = -0.3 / 12.2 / 13.5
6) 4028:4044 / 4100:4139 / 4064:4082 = 0.3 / 12.8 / 11.9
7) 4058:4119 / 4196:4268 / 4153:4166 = 0.3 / 11.9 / 13.2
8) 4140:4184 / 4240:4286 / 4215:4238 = 0.5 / 12.1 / 13.5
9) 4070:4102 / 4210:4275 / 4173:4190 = 0.8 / 12.1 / 13.2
